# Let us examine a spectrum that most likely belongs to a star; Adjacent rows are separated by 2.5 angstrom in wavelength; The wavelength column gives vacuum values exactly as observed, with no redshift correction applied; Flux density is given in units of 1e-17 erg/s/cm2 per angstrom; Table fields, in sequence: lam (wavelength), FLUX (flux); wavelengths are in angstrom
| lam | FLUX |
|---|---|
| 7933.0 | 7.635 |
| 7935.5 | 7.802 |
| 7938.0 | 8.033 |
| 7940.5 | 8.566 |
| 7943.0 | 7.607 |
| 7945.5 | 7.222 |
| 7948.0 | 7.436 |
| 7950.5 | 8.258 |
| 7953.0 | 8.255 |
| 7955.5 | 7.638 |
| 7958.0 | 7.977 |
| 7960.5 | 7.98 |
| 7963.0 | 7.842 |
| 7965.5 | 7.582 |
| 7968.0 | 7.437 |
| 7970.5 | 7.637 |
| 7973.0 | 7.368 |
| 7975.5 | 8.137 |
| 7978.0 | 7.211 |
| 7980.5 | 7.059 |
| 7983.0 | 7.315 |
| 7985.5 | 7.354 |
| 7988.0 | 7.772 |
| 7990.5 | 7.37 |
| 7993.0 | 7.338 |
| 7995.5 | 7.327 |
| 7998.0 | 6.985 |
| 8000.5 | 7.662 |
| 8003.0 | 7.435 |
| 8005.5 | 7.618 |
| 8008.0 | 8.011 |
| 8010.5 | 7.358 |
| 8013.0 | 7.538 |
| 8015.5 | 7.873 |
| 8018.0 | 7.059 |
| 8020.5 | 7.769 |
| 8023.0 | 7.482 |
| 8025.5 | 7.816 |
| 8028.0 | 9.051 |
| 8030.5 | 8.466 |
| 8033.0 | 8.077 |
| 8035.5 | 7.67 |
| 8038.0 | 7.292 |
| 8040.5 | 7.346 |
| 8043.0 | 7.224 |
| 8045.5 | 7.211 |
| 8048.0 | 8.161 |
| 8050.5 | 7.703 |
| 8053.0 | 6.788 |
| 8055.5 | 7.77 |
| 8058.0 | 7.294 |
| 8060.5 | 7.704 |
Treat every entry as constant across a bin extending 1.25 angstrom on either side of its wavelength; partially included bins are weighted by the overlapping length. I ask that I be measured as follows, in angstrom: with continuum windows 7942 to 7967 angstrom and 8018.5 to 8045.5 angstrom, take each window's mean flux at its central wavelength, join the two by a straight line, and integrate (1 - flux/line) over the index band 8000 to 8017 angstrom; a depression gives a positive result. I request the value 0.3 angstrom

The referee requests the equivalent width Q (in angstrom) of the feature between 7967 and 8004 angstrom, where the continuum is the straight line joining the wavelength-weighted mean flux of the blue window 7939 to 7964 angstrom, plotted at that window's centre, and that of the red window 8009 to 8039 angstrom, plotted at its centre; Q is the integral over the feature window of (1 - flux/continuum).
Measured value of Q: 1.9 angstrom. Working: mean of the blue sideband 7.88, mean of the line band 7.43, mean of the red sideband 7.79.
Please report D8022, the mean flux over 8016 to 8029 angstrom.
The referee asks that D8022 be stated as 7.81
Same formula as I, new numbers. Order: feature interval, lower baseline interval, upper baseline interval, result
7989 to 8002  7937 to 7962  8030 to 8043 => 0.72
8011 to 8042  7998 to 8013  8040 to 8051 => -0.94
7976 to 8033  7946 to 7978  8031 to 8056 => 0.32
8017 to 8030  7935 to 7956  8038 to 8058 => -0.60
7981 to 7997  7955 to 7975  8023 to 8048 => 0.71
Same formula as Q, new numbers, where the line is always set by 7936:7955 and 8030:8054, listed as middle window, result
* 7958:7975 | 0.3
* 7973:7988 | 0.7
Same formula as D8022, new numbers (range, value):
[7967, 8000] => 7.41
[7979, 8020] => 7.45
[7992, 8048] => 7.63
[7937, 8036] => 7.69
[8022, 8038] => 8.04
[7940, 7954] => 7.85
